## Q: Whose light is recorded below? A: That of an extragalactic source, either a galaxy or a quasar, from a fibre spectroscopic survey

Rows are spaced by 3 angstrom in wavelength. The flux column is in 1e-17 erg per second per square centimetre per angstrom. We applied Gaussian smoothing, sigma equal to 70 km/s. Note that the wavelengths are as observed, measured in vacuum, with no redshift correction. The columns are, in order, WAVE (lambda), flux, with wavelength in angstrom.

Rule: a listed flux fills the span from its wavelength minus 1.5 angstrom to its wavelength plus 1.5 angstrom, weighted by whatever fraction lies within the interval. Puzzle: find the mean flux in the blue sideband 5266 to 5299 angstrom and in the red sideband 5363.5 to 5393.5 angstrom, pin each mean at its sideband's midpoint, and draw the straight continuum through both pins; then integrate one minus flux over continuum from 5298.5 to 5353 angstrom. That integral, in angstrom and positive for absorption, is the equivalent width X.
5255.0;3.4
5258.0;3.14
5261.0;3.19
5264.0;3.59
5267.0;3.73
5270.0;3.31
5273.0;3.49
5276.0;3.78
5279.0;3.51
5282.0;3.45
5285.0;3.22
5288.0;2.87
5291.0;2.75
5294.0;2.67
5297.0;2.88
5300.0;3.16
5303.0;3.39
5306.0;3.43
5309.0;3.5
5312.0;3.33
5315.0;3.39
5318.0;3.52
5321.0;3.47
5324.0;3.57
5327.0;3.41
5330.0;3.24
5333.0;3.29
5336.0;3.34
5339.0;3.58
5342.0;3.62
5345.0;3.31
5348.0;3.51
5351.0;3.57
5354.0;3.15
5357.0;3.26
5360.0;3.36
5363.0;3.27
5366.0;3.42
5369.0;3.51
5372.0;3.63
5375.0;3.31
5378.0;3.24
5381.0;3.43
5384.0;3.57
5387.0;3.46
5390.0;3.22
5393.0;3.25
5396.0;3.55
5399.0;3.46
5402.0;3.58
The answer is -1.8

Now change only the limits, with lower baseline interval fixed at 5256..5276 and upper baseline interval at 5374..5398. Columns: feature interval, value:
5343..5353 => -0.2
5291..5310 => 1.6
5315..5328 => -0.3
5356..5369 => 0.2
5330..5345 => -0.1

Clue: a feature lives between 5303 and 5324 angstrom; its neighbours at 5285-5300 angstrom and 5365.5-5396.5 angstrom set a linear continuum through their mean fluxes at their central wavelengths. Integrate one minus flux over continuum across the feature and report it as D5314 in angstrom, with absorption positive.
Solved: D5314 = -3.12 angstrom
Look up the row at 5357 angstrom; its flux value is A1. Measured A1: 3.26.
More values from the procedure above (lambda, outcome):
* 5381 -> 3.43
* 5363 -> 3.27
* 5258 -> 3.14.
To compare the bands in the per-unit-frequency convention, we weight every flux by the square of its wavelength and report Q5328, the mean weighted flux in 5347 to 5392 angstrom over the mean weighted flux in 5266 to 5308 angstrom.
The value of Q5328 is 1.1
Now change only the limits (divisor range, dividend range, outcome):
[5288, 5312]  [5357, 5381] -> 1.12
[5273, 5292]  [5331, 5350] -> 1.07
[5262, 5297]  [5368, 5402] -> 1.09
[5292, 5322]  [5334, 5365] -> 1.06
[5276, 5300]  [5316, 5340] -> 1.12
